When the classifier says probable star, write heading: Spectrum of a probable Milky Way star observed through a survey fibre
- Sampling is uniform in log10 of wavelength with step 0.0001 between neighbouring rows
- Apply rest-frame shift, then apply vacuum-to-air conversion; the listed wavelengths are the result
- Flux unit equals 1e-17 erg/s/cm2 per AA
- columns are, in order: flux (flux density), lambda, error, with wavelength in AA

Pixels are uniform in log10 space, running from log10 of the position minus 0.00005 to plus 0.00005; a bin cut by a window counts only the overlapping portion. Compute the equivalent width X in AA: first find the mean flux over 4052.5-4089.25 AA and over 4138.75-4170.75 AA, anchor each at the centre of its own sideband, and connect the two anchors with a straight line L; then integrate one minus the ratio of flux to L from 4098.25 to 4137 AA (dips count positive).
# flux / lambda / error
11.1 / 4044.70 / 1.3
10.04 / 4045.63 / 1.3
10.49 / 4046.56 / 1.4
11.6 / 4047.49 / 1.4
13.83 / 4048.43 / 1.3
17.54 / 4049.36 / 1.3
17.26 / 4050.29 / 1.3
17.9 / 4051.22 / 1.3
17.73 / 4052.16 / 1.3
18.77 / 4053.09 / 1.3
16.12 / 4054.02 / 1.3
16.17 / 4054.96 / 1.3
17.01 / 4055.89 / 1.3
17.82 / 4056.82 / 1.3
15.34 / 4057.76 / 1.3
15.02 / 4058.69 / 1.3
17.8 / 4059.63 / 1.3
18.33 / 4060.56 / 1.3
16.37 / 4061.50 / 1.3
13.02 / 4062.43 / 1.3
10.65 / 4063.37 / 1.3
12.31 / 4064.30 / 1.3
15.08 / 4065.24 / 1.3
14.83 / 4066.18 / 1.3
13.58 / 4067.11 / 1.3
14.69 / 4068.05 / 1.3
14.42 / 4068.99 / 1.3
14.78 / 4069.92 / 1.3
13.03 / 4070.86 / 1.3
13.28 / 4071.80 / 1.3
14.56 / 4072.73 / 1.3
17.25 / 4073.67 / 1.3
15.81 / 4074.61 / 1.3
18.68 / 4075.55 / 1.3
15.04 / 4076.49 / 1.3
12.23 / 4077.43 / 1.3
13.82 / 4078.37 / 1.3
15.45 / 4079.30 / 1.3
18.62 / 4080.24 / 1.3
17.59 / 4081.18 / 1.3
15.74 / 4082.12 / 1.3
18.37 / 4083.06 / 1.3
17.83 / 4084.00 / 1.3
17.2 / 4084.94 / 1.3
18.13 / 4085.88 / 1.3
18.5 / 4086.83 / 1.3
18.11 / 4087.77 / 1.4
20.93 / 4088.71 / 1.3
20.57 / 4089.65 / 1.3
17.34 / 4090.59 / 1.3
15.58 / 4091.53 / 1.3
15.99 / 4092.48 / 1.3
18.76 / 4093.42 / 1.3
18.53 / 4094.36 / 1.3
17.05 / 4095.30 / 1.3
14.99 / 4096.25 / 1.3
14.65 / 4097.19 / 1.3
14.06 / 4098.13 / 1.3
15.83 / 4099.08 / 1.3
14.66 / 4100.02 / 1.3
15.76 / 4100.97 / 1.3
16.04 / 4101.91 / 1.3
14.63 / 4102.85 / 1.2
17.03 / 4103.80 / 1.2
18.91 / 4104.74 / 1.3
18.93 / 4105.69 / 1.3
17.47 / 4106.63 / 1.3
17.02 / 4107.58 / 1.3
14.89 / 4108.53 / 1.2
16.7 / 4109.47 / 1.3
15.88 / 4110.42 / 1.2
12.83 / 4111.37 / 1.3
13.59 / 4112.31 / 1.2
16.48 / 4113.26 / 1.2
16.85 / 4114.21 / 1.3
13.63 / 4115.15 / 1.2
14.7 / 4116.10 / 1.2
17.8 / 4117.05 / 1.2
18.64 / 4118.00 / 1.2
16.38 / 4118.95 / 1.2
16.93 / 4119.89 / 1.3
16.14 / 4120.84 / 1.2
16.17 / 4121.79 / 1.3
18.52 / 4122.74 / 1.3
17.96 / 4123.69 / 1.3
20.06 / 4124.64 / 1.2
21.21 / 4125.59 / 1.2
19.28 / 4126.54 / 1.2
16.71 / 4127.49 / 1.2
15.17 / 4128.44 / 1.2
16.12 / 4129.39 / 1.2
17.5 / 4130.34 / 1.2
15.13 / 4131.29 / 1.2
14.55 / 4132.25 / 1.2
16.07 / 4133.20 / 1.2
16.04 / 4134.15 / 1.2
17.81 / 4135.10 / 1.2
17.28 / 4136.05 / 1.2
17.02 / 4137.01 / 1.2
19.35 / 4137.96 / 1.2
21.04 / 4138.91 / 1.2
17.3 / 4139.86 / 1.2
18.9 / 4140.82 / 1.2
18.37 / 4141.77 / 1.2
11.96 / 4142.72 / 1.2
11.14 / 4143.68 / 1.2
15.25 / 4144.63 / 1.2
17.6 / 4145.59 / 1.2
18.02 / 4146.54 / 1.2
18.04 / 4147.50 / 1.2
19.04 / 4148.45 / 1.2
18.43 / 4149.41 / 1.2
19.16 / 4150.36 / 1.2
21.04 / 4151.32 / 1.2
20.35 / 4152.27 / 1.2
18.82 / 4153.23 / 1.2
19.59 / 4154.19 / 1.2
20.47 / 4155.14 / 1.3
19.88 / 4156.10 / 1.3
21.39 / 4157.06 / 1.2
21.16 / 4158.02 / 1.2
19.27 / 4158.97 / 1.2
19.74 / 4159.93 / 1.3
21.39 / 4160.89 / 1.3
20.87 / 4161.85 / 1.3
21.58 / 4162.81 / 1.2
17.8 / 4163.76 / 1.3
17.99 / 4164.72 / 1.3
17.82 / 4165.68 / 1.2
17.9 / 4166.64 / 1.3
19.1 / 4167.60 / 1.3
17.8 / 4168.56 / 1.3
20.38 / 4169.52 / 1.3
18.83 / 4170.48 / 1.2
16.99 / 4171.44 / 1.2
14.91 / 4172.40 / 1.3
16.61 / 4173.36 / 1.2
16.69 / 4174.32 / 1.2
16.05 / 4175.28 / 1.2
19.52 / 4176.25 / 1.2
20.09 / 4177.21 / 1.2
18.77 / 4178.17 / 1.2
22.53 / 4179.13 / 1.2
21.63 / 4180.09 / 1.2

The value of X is 2.1 AA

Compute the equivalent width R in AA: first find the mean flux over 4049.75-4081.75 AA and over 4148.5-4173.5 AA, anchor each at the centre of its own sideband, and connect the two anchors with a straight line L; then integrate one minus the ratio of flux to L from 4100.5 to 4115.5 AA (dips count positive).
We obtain 1.0 AA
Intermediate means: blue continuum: 15.6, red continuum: 19.2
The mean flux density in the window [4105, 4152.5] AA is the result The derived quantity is 17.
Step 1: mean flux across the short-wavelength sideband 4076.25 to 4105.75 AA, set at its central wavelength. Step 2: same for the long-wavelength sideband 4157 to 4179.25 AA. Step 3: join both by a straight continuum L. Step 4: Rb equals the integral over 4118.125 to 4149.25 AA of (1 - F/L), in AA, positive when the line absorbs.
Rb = 1.3 AA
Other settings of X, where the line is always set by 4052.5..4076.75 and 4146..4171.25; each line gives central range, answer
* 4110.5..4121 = 1.1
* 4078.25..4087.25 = -0.6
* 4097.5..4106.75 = 0.4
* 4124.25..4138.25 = 0.8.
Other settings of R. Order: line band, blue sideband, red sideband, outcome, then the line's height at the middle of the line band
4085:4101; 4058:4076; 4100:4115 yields -1.4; 15.7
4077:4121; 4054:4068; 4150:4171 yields 0.9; 16.9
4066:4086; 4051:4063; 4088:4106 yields 1.3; 16.7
